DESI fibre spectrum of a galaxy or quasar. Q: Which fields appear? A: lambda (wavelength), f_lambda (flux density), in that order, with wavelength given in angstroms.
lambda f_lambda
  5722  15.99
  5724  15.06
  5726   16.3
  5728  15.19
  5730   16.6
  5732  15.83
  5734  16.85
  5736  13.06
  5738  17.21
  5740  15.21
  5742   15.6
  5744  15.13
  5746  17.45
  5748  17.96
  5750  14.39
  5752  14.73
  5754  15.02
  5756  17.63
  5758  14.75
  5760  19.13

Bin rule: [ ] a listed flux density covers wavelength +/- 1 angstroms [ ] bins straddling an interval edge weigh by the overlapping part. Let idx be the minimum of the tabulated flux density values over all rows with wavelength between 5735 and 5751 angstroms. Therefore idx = 13.06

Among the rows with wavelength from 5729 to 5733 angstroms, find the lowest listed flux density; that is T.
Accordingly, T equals 15.83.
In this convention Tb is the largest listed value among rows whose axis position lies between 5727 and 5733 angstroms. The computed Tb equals 16.6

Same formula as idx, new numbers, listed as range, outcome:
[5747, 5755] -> 14.39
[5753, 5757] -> 15.02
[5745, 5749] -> 17.45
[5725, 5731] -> 15.19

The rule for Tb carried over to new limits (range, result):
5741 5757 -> 17.96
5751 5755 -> 15.02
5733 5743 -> 17.21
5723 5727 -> 16.3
